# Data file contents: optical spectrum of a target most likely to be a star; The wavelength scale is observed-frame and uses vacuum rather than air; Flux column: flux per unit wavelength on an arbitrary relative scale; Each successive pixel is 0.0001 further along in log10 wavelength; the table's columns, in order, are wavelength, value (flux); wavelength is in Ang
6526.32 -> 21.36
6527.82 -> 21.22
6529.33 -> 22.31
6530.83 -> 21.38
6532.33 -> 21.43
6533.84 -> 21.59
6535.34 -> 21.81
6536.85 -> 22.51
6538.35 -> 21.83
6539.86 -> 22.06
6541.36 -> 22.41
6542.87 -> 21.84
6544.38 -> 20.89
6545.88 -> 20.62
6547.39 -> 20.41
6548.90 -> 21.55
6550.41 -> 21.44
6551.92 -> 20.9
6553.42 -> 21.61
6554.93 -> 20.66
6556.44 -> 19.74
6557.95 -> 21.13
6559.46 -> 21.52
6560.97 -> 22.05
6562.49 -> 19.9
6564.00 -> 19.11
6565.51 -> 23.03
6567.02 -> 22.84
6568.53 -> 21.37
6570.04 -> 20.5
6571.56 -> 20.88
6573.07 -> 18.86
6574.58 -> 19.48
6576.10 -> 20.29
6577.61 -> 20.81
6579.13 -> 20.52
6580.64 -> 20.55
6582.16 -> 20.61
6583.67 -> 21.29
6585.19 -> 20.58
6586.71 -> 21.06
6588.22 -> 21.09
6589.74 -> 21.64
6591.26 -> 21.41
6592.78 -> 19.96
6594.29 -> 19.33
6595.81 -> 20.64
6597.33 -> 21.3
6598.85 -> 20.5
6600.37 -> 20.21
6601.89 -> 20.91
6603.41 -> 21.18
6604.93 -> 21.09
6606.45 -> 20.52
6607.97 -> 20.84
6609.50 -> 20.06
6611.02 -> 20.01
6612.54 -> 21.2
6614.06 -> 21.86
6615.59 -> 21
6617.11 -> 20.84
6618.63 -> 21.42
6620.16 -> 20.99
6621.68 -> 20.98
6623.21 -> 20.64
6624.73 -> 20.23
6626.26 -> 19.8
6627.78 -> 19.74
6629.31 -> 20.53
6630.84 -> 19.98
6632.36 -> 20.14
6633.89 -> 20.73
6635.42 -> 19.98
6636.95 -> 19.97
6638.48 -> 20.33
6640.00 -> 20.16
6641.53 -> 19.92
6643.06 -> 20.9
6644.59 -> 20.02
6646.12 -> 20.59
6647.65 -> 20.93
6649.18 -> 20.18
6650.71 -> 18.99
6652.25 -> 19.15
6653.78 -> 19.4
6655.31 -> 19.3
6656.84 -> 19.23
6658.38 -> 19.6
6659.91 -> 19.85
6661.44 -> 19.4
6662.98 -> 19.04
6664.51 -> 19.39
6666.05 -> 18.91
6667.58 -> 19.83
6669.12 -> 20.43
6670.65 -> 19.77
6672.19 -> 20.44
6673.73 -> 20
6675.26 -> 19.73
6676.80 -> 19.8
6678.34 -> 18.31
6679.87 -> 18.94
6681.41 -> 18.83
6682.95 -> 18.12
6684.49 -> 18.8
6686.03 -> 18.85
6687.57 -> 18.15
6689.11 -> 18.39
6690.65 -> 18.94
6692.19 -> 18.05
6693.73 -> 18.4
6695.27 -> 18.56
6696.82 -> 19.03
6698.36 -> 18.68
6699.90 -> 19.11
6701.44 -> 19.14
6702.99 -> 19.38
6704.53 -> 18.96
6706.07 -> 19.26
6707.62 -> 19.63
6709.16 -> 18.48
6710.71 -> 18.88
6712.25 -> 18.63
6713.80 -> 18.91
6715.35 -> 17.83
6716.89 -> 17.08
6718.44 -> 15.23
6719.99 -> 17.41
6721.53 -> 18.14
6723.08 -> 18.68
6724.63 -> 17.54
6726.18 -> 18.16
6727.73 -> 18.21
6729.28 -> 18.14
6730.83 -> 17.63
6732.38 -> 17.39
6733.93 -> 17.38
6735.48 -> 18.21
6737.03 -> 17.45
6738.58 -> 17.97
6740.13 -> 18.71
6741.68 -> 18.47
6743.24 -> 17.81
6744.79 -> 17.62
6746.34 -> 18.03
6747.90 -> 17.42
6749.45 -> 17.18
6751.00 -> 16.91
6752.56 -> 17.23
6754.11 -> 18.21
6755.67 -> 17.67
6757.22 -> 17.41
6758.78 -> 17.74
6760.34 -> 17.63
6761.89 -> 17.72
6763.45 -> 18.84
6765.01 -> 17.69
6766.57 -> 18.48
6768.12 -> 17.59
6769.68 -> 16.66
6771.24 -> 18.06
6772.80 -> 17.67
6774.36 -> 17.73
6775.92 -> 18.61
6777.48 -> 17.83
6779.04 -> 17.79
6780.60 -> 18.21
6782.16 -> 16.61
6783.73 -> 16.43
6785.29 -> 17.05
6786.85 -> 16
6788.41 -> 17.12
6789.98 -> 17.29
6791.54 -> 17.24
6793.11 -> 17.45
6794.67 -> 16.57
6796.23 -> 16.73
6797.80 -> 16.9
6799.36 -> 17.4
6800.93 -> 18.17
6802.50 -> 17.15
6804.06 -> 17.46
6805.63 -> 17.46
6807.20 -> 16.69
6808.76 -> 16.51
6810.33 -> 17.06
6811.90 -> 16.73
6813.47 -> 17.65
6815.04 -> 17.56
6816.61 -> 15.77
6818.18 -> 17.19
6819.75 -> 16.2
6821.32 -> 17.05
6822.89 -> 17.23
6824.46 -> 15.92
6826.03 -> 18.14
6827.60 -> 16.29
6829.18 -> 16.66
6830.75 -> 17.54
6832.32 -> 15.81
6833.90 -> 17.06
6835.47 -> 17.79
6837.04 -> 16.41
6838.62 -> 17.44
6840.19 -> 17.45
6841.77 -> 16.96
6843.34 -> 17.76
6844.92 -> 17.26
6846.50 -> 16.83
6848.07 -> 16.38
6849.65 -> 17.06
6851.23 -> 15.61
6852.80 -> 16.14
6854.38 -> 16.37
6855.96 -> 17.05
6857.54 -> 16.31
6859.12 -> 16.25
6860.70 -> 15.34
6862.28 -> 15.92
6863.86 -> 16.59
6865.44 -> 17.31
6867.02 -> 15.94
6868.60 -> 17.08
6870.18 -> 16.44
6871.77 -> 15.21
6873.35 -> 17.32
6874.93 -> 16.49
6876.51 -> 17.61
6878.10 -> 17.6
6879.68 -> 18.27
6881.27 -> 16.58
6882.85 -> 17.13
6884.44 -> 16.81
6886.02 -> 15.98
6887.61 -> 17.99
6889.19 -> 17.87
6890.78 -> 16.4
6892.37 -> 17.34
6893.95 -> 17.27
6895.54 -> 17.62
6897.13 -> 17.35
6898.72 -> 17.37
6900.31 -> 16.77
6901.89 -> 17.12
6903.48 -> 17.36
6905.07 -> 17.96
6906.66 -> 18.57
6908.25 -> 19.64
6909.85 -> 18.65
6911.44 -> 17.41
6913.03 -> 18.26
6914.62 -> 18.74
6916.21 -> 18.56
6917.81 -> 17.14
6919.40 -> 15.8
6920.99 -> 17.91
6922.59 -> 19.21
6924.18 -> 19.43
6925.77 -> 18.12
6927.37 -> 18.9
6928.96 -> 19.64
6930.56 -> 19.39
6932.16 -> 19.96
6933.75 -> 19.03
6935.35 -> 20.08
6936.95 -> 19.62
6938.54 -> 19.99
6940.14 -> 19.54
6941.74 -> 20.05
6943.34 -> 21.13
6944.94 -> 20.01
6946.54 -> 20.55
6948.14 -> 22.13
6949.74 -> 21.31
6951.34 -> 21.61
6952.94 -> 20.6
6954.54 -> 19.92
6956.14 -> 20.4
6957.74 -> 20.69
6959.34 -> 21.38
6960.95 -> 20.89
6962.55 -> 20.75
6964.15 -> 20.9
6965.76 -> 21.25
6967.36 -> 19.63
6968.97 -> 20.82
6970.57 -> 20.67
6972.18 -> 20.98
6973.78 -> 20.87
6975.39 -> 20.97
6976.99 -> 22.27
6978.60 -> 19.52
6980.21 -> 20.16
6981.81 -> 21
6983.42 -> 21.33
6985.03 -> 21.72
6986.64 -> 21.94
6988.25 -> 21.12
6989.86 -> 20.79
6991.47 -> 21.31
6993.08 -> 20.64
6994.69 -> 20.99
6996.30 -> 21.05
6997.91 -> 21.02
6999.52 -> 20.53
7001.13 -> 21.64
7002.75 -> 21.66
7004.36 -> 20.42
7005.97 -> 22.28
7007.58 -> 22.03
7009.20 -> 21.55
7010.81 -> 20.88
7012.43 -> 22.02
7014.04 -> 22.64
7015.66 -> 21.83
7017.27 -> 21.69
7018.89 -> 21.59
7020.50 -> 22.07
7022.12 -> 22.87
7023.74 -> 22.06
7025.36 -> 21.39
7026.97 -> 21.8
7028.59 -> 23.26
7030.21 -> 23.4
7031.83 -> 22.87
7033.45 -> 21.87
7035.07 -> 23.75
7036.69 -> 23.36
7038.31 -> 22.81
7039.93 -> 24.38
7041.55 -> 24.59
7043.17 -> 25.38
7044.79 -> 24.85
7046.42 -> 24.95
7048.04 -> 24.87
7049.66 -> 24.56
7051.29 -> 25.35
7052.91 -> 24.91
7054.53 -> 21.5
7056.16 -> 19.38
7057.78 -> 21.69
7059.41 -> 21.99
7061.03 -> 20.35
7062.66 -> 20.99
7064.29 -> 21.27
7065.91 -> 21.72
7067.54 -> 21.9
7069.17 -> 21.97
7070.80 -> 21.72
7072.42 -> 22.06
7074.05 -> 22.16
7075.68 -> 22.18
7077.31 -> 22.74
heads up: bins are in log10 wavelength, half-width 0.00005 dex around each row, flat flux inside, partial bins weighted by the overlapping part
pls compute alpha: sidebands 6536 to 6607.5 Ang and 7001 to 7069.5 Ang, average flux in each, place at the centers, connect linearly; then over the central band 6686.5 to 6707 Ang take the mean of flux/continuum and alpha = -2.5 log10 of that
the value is 0.14 mag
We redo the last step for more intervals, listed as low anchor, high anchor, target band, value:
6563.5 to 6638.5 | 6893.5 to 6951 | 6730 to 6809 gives 0.128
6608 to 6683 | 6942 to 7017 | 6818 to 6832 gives 0.216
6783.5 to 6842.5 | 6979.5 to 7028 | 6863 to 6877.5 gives 0.103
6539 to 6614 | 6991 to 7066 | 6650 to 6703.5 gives 0.111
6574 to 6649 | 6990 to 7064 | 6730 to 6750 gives 0.186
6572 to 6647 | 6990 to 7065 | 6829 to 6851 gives 0.257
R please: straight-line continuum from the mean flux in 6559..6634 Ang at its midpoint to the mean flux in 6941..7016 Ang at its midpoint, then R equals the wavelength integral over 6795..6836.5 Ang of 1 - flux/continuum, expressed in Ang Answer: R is 7.8 Ang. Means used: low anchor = 20.7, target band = 17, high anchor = 21.1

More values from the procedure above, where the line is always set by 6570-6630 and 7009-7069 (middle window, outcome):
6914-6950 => 4.53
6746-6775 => 5.02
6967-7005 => 2.44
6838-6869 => 7.34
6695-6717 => 2.39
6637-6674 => 1.89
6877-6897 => 4.29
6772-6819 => 9.46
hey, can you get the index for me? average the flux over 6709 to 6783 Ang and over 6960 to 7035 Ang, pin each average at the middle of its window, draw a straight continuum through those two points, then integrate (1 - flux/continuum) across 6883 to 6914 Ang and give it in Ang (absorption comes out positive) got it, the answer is 3.8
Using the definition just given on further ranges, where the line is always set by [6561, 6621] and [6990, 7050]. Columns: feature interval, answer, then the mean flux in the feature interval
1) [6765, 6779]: 2.4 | 17.8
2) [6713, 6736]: 3.8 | 17.7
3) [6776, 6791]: 3.0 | 17.2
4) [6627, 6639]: 0.4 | 20.2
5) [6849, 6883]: 8.1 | 16.6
